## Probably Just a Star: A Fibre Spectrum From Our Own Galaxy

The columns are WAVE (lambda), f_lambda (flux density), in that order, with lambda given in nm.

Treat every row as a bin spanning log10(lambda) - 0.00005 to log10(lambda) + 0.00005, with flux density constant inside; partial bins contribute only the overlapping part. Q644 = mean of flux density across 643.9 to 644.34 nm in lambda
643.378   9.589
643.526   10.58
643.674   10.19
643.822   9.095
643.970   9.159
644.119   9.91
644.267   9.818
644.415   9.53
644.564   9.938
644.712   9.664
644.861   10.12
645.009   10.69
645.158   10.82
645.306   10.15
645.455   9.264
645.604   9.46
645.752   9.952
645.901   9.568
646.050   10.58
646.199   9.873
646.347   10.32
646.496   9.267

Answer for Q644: 9.62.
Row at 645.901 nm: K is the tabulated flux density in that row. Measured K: 9.568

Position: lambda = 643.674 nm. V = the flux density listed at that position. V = 10.19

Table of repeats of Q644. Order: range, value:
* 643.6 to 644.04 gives 9.5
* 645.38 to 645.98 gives 9.56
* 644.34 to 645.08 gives 9.99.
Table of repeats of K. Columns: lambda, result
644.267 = 9.818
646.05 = 10.58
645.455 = 9.264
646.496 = 9.267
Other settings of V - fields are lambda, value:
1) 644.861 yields 10.12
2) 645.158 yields 10.82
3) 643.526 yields 10.58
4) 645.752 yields 9.952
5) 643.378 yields 9.589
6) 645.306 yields 10.15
